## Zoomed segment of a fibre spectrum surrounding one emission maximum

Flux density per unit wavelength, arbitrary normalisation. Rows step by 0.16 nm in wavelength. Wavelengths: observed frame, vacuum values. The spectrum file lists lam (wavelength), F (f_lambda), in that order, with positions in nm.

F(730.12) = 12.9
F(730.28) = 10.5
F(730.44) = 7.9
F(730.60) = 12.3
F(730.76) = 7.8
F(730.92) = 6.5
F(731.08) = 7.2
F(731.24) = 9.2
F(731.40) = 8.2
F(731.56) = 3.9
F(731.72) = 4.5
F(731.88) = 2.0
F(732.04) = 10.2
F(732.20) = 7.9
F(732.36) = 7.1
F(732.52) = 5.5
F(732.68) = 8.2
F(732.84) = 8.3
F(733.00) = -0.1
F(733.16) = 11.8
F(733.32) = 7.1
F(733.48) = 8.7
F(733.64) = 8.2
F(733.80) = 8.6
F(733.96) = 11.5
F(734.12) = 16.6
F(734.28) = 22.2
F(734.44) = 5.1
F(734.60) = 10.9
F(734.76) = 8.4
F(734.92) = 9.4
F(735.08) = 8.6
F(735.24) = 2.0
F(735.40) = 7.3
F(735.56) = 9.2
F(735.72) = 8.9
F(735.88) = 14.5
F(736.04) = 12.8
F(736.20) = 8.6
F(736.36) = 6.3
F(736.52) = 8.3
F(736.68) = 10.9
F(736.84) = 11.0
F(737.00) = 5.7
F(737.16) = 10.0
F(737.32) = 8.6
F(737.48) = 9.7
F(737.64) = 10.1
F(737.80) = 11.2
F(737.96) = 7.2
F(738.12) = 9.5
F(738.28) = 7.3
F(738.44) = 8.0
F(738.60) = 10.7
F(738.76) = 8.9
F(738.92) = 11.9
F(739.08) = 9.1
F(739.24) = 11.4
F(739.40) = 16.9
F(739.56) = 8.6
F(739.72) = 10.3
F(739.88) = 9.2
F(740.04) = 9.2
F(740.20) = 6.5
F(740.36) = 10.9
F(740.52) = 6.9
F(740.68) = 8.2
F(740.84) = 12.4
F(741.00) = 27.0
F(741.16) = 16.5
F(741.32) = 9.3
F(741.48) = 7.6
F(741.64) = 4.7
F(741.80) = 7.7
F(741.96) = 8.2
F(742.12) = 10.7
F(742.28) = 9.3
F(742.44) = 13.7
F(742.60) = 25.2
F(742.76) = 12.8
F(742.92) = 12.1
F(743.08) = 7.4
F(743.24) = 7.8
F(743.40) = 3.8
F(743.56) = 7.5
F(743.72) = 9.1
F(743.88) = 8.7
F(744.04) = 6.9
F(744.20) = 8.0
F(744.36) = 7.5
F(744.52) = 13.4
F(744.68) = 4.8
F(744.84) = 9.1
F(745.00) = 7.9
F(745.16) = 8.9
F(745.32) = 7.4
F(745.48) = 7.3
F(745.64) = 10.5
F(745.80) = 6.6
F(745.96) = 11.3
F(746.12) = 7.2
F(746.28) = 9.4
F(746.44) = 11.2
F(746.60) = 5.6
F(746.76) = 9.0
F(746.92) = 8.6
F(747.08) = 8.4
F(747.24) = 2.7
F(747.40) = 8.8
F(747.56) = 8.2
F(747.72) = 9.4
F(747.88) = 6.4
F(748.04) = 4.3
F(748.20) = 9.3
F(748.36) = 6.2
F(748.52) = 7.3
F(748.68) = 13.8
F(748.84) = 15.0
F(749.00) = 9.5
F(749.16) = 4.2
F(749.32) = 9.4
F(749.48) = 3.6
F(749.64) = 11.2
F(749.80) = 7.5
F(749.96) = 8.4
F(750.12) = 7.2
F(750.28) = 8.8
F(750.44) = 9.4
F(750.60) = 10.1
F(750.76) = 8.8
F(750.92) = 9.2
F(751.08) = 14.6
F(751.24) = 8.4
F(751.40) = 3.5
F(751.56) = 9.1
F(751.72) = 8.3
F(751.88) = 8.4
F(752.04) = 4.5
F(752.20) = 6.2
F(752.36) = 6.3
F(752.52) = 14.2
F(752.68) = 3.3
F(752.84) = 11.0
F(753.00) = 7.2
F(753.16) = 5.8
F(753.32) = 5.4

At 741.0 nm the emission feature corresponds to [S II]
